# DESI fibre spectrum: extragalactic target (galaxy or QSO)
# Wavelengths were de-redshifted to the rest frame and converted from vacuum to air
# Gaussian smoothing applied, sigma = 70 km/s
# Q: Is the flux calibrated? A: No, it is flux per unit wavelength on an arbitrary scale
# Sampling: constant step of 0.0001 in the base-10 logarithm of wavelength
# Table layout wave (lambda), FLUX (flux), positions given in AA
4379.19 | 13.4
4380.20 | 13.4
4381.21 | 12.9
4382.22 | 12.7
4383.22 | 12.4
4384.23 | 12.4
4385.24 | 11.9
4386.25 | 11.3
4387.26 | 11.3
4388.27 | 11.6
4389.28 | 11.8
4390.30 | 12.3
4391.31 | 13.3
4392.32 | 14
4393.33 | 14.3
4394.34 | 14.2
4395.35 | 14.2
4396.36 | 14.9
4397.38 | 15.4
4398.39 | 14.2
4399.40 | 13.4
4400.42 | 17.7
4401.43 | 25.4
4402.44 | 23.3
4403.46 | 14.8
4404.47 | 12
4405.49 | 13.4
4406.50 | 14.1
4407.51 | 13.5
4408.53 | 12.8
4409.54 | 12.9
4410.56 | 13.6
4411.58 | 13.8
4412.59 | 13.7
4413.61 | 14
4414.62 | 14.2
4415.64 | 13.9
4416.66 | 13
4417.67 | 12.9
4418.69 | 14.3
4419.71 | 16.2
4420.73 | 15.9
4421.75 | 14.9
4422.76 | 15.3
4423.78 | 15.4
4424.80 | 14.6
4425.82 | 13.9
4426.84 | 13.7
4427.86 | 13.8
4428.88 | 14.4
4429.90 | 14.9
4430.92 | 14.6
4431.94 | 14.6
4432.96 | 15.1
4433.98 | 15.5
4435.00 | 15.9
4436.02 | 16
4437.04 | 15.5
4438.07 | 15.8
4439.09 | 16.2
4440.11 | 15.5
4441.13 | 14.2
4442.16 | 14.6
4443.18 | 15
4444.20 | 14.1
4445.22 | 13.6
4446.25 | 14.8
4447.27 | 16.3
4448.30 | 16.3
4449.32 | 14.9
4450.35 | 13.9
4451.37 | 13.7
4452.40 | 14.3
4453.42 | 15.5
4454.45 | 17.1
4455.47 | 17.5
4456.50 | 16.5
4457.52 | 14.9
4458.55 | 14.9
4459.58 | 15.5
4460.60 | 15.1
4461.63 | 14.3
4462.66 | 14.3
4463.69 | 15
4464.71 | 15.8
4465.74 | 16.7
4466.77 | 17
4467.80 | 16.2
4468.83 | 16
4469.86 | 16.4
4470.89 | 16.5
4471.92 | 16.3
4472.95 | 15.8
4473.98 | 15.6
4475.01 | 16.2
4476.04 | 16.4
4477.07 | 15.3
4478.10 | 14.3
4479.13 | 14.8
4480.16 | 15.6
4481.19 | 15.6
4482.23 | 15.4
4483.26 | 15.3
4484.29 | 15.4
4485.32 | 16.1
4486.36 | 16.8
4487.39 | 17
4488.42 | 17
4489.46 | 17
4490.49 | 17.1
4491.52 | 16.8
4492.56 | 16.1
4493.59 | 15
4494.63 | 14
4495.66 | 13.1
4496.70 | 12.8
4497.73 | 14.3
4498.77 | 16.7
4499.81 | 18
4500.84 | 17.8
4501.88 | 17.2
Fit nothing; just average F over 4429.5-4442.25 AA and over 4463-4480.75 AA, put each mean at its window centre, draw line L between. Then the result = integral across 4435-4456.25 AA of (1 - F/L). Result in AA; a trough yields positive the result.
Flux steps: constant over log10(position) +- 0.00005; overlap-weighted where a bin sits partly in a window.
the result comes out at 0.23 AA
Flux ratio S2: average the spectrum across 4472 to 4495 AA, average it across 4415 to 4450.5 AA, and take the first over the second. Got 1.1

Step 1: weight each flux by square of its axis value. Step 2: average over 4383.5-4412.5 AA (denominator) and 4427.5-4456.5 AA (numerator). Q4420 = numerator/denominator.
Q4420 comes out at 1.1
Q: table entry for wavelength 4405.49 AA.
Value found 13.4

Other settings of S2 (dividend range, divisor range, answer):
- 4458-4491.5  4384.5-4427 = 1.11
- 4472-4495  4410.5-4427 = 1.11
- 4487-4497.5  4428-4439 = 1.02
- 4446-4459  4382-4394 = 1.24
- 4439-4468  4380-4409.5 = 1.08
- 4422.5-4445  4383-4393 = 1.22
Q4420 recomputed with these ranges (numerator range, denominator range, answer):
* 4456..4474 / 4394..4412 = 1.06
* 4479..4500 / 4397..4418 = 1.09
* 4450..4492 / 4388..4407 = 1.09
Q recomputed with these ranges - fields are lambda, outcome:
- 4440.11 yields 15.5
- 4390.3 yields 12.3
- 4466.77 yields 17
